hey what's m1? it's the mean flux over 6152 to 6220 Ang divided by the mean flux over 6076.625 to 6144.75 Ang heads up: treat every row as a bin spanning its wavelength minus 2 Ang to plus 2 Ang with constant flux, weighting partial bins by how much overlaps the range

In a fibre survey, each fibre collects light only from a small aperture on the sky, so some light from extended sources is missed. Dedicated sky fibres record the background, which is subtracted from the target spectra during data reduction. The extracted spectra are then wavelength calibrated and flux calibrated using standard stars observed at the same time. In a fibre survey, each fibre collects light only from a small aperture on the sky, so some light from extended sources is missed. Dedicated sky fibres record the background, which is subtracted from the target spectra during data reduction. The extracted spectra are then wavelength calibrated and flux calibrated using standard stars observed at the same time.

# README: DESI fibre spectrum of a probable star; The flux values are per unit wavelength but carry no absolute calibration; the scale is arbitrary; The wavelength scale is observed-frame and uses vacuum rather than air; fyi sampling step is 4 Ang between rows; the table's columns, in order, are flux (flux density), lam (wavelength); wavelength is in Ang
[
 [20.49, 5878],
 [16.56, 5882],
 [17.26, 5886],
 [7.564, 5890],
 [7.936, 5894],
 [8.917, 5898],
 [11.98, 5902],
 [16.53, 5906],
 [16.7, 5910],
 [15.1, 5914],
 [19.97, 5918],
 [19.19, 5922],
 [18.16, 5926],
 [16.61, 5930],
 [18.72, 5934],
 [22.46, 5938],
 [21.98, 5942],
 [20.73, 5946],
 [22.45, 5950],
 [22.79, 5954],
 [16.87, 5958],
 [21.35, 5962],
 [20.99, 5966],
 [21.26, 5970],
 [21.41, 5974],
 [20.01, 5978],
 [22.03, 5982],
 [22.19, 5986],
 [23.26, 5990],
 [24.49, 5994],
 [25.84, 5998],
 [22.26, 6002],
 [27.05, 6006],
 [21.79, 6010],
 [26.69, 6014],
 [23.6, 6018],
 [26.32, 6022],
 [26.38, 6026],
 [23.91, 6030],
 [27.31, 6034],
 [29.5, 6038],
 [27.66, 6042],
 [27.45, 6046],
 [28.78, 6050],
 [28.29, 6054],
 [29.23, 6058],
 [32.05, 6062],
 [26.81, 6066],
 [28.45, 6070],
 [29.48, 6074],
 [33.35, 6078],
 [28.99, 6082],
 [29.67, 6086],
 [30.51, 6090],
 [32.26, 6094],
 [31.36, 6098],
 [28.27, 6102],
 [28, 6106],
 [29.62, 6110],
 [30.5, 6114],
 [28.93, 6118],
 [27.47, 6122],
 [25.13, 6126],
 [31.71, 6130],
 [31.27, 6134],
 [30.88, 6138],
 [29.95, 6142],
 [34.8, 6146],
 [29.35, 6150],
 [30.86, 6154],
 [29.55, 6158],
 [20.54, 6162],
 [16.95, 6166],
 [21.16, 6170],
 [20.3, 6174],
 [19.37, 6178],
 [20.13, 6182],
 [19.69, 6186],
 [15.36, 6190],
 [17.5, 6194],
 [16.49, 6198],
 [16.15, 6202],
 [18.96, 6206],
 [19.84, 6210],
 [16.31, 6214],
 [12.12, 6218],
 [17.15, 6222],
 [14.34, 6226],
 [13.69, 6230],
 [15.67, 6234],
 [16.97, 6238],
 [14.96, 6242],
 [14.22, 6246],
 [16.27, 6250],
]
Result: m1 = 0.7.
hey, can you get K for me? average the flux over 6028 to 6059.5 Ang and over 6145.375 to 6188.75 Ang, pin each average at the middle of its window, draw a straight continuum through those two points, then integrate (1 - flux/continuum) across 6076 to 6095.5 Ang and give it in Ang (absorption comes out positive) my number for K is -3.5 Ang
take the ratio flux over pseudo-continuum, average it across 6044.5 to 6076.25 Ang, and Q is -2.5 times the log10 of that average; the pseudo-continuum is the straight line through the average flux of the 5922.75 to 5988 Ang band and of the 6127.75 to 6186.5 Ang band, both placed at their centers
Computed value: -0.23 mag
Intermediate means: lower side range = 20.6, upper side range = 25.9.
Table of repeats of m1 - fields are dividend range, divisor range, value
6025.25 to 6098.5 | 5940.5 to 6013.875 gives 1.30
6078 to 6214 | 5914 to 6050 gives 1.12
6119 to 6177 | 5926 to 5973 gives 1.32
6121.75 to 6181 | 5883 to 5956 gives 1.56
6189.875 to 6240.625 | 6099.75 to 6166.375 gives 0.56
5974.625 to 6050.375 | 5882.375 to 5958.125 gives 1.47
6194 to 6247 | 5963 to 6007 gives 0.71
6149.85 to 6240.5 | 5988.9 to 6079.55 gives 0.70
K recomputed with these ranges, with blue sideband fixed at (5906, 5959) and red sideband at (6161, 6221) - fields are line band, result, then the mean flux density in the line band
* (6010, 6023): -4.1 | 24.9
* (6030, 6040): -4.6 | 27.5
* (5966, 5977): -1.2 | 21.2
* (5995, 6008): -4.1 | 25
